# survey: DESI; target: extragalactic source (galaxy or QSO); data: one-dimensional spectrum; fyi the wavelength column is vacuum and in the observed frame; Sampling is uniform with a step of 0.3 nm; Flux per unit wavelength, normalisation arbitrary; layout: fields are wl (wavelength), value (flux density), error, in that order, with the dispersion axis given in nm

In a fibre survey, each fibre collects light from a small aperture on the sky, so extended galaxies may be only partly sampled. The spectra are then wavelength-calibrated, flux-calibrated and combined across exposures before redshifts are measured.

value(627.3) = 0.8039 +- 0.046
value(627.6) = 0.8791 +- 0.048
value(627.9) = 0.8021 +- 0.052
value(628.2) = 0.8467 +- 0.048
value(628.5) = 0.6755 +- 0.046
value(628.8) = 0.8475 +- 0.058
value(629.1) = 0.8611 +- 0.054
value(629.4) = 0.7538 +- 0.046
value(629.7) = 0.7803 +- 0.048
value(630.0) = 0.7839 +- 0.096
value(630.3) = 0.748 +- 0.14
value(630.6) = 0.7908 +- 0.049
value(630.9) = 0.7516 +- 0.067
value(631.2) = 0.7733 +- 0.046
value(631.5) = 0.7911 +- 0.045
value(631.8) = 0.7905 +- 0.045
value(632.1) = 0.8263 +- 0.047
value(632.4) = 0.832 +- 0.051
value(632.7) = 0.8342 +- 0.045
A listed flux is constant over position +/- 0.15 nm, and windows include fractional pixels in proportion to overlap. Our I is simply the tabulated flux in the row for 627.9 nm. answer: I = 0.8021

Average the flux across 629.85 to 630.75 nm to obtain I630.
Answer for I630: 0.774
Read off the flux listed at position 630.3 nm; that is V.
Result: 0.748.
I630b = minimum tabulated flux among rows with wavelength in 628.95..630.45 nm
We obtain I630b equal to 0.748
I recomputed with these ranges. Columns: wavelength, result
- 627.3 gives 0.8039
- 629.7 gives 0.7803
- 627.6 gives 0.8791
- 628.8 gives 0.8475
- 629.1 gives 0.8611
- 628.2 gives 0.8467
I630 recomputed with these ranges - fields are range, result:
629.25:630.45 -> 0.766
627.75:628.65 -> 0.775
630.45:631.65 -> 0.777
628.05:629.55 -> 0.797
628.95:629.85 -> 0.798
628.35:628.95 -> 0.761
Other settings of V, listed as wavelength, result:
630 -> 0.7839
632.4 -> 0.832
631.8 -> 0.7905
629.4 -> 0.7538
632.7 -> 0.8342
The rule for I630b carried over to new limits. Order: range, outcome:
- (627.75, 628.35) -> 0.8021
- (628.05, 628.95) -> 0.6755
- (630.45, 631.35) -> 0.7516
